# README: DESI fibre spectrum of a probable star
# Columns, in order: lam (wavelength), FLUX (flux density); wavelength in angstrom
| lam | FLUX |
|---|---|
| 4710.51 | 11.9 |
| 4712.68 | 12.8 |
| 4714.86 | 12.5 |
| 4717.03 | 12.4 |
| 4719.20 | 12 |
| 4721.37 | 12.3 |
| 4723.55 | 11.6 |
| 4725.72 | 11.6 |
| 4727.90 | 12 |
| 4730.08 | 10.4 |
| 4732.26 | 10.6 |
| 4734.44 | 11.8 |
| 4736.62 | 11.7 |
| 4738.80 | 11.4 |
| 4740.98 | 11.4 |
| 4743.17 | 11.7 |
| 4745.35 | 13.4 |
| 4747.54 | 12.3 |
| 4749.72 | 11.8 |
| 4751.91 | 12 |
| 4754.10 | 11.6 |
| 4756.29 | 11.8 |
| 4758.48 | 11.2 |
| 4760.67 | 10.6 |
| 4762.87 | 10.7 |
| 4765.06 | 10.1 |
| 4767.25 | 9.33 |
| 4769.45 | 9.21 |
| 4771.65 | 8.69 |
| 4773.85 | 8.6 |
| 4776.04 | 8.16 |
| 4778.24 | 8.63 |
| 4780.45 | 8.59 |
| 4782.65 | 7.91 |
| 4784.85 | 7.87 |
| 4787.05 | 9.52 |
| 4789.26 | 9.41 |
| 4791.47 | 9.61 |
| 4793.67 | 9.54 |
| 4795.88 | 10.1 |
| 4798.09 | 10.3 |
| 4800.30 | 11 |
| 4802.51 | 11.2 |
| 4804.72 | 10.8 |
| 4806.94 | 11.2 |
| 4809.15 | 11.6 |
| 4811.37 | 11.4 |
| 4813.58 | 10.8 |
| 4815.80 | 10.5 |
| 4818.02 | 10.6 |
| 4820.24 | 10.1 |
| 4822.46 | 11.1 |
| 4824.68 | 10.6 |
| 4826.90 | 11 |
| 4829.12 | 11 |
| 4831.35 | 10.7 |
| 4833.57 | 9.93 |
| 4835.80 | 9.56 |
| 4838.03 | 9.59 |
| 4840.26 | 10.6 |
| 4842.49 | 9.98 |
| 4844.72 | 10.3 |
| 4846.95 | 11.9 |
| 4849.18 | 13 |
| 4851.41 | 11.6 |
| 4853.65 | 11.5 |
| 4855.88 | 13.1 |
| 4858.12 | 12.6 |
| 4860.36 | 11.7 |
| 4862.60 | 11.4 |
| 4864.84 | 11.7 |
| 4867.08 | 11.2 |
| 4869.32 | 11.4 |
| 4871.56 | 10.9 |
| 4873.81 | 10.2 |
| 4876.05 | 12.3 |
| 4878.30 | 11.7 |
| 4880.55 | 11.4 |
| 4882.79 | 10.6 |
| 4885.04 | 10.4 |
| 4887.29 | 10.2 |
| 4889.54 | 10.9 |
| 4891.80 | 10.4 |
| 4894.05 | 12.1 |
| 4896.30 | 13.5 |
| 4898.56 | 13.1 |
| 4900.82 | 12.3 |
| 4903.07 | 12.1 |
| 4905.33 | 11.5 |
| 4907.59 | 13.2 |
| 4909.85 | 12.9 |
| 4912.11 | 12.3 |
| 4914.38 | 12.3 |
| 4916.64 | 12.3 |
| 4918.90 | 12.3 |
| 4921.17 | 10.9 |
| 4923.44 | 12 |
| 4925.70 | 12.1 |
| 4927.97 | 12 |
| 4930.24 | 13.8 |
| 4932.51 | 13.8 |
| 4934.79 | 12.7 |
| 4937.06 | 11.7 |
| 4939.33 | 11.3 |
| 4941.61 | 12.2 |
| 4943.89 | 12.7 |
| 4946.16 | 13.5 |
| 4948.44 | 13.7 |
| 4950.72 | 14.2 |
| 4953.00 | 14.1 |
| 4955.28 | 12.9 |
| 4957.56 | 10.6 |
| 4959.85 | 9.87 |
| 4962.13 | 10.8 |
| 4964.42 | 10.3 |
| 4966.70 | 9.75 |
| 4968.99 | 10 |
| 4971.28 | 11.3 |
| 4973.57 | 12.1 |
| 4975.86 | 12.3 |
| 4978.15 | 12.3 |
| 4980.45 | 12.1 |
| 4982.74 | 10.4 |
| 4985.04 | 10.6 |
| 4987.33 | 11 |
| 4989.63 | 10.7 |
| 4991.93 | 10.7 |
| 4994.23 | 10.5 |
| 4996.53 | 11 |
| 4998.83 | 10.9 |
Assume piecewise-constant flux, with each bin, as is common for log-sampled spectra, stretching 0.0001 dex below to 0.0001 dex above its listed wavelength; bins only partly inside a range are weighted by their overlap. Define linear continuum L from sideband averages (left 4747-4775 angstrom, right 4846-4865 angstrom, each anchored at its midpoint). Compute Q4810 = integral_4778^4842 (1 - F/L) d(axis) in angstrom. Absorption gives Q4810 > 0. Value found 6.6 angstrom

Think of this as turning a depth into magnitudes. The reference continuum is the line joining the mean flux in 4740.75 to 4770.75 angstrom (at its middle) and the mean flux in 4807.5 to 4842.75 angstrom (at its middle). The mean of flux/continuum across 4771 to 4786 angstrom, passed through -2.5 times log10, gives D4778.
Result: 0.300 mag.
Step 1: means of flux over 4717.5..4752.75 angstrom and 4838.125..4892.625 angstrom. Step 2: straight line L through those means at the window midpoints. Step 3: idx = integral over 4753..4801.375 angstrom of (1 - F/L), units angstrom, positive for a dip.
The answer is 8.1 angstrom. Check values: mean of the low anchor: 11.8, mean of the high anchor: 11.3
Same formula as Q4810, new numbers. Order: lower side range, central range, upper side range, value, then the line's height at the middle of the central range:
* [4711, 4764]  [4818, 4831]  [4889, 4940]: 1.4 angstrom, 12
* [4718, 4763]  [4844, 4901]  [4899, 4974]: 1.8 angstrom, 12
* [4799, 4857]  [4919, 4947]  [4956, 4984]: -3.5 angstrom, 11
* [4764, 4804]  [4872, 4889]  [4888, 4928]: 0.8 angstrom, 11.5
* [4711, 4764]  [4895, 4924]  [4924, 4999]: -1.5 angstrom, 11.8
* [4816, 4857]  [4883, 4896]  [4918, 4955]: 1.0 angstrom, 11.8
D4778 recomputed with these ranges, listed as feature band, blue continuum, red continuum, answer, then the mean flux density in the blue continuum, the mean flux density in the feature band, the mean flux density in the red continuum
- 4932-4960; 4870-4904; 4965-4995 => -0.129 mag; 11.5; 12.6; 11.1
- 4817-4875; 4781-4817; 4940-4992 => -0.047 mag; 10.2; 11.1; 11.7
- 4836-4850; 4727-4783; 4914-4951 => 0.079 mag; 10.6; 10.8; 12.5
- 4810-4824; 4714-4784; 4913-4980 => 0.050 mag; 10.9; 10.8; 12.1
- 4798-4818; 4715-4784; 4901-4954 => 0.040 mag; 10.8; 11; 12.6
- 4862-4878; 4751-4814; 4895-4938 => 0.029 mag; 10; 11.3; 12.5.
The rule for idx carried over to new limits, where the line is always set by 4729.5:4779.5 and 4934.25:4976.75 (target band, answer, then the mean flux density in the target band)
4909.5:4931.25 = -1.1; 12.3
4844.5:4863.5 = -1.1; 12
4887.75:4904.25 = -0.6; 12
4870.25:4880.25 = 0.1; 11.3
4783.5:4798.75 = 2.1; 9.43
